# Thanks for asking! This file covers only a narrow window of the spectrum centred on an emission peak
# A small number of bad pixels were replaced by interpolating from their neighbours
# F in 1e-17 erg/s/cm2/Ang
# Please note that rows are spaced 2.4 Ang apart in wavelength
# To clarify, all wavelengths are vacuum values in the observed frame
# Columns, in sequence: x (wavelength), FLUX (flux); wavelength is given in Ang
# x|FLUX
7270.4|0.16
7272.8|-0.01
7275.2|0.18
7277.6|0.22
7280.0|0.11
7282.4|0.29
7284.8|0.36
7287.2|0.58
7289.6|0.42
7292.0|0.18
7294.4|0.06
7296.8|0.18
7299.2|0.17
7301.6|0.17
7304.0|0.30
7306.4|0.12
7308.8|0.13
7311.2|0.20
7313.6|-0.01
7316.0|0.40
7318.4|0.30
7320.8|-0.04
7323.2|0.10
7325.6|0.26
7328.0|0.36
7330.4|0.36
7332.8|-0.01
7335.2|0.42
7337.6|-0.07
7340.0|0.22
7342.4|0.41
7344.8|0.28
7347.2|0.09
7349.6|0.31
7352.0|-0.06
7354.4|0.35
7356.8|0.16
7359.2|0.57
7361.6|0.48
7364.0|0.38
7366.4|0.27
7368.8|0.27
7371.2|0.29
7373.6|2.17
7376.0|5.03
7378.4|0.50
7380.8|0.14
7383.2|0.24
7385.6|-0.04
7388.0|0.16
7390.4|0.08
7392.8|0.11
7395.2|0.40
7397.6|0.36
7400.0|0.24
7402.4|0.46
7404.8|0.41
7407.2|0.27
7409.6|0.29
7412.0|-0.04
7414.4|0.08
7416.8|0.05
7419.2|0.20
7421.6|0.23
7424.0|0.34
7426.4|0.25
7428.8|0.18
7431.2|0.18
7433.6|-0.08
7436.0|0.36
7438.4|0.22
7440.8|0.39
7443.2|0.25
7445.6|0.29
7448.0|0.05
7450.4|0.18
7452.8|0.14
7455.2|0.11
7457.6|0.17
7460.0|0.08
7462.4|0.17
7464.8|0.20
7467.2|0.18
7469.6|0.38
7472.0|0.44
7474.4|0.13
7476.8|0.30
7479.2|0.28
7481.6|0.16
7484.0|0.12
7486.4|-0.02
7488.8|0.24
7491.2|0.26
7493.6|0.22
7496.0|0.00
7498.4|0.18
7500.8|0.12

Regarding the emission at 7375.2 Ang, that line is Halpha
